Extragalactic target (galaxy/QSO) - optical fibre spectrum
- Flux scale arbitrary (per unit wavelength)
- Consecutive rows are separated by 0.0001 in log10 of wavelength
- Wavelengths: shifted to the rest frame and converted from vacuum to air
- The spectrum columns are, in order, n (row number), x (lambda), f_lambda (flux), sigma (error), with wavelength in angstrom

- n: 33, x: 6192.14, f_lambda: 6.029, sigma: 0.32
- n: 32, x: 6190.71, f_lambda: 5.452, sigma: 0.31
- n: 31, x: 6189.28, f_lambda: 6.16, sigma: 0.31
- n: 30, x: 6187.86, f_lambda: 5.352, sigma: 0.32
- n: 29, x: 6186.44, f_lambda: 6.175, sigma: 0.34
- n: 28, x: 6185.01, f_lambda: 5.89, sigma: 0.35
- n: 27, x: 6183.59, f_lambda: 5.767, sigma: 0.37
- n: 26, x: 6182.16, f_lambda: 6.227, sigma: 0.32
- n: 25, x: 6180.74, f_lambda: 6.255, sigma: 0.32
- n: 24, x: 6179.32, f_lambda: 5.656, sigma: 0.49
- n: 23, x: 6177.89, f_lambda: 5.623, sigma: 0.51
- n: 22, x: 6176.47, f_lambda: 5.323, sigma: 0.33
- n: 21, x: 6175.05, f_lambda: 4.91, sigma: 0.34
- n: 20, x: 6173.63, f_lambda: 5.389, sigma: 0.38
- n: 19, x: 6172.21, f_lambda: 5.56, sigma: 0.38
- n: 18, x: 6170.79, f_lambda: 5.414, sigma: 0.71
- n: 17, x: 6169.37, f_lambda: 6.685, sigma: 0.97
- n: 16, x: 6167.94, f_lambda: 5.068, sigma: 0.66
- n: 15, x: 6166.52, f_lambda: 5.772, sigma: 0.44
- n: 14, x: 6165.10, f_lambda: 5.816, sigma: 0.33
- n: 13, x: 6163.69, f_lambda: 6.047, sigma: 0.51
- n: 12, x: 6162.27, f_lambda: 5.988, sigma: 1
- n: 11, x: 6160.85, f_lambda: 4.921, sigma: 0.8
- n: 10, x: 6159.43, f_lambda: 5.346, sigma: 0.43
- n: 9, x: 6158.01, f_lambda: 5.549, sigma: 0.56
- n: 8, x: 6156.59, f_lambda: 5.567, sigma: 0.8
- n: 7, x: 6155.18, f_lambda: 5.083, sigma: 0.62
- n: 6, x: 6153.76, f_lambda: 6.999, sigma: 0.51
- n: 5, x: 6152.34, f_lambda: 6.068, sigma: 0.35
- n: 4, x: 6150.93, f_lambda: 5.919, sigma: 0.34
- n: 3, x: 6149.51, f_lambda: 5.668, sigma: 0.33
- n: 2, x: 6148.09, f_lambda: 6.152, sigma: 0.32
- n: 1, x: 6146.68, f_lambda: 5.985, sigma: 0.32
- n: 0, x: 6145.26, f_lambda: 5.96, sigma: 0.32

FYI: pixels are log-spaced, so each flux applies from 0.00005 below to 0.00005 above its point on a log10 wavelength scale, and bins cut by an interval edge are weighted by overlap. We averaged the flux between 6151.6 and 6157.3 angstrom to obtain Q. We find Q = 5.94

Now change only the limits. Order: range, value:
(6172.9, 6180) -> 5.38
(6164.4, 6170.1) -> 5.82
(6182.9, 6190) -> 5.87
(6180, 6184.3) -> 6.08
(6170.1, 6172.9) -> 5.49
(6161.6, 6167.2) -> 5.91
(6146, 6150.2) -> 5.94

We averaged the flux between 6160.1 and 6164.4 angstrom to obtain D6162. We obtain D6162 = 5.66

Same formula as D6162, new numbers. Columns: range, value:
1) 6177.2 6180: 5.62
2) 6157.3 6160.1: 5.44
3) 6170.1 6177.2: 5.33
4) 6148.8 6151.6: 5.78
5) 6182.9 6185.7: 5.84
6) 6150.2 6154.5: 6.31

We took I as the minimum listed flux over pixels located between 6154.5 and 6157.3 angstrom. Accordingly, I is 5.083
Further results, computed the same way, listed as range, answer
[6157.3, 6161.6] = 4.921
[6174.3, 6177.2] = 4.91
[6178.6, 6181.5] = 5.656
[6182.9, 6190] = 5.352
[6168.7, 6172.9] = 5.414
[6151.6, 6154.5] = 6.068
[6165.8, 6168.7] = 5.068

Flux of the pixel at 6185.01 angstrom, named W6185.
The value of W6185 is 5.89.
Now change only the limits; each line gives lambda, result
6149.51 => 5.668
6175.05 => 4.91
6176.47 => 5.323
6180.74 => 6.255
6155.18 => 5.083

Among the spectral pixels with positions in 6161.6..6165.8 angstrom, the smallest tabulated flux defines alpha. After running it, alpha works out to 5.816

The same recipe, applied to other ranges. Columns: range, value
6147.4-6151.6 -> 5.668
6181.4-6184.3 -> 5.767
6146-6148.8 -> 5.985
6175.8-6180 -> 5.323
